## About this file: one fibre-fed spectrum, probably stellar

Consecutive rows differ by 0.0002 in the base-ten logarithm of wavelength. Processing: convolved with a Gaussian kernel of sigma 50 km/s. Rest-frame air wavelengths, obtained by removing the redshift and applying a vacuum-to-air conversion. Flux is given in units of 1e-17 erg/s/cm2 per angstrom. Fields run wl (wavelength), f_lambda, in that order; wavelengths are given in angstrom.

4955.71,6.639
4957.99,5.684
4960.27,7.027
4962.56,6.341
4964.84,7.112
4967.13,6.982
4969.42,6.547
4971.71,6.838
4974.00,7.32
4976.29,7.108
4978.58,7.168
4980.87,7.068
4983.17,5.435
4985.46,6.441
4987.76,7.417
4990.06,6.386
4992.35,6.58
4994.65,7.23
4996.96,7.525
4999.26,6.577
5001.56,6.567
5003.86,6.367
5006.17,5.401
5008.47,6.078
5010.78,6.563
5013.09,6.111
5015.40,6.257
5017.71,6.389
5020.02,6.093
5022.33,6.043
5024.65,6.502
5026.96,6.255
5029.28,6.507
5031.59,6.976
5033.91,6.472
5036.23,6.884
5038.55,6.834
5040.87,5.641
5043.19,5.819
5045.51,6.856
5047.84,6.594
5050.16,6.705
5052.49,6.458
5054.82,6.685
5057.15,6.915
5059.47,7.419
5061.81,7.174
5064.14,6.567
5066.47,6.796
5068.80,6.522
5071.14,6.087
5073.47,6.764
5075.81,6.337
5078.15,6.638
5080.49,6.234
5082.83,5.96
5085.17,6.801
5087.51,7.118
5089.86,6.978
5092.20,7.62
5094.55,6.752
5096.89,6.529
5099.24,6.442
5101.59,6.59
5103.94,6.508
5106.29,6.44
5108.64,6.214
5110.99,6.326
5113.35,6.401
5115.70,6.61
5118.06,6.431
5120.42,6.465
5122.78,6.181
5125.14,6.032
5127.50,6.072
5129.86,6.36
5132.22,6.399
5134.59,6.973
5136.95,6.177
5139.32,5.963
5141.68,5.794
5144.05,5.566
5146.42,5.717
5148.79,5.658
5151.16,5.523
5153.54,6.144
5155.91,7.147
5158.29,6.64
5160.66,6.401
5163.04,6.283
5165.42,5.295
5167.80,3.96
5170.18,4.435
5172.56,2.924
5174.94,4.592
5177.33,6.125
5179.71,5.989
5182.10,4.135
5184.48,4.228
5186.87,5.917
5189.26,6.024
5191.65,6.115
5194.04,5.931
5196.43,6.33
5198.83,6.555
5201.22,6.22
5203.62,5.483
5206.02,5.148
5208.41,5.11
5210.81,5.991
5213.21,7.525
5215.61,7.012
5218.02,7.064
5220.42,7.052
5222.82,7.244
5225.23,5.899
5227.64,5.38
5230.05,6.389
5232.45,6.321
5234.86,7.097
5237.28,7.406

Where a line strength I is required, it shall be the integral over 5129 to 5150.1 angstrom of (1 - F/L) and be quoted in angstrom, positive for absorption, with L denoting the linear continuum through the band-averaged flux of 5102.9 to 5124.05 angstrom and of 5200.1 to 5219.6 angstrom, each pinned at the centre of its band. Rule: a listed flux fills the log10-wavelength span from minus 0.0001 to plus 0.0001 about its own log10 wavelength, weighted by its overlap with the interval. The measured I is 1.0 angstrom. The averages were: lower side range 6.39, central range 6.06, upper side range 6.21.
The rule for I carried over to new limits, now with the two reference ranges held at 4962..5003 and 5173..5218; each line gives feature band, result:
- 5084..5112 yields -1.9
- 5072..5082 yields -0.2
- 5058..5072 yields -0.8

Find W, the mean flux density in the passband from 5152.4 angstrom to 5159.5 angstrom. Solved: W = 6.65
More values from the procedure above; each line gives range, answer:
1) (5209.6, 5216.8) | 6.84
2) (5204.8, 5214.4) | 5.94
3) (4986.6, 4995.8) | 6.9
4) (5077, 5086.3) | 6.41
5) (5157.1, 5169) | 5.71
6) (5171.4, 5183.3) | 4.76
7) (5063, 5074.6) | 6.55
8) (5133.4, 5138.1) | 6.58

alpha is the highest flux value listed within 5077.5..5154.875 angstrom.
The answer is 7.62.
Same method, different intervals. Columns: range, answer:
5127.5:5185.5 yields 7.147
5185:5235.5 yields 7.525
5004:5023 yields 6.563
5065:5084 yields 6.796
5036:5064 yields 7.419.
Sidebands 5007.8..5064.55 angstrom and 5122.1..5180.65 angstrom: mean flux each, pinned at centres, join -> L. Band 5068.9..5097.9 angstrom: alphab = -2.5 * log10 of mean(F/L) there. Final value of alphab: -0.07 mag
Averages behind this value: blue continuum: 6.51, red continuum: 5.77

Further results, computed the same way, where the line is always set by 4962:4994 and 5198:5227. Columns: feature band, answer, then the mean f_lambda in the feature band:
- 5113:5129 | 0.03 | 6.31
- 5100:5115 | 0.02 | 6.42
